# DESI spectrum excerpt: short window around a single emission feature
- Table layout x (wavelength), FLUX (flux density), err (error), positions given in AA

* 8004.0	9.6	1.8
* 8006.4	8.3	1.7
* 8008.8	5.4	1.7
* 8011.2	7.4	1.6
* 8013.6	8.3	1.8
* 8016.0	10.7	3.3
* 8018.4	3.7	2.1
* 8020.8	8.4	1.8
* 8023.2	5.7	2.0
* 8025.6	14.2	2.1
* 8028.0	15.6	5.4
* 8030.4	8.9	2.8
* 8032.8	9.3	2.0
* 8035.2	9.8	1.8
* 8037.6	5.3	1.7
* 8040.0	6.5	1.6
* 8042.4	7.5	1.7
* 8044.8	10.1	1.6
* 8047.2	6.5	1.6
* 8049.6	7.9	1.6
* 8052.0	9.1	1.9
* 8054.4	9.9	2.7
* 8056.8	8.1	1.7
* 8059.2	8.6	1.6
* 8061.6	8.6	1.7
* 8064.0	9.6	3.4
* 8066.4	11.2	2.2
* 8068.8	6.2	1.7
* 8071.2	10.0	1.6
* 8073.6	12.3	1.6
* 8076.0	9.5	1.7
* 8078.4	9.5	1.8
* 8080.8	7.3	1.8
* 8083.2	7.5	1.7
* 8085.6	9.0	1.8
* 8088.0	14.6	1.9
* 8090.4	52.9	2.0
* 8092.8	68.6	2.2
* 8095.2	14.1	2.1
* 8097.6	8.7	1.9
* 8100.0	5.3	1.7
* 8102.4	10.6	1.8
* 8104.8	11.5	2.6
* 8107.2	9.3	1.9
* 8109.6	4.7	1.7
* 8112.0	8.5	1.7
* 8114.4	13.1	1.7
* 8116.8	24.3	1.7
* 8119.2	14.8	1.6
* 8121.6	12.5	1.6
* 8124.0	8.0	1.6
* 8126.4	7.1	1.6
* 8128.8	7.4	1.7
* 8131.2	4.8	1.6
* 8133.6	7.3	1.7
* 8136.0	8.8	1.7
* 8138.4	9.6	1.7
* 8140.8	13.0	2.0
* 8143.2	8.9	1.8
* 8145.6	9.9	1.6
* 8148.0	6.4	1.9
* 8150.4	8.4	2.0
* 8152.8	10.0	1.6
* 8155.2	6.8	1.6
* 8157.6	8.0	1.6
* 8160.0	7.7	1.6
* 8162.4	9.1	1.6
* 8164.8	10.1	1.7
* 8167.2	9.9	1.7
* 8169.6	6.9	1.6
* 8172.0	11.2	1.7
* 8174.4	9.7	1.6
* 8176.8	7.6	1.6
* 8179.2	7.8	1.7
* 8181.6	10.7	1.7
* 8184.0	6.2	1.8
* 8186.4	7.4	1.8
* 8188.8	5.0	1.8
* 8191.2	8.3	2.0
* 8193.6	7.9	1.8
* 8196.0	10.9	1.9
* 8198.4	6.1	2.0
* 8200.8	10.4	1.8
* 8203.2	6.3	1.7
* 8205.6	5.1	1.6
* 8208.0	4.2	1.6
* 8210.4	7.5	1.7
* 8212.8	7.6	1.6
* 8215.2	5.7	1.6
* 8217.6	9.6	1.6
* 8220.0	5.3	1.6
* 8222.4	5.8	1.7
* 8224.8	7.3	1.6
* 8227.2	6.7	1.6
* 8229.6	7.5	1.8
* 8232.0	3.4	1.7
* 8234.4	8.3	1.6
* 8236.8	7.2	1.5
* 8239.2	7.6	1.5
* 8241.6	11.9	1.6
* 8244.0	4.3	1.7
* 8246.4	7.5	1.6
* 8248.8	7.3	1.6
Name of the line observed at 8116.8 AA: [N II] 6583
